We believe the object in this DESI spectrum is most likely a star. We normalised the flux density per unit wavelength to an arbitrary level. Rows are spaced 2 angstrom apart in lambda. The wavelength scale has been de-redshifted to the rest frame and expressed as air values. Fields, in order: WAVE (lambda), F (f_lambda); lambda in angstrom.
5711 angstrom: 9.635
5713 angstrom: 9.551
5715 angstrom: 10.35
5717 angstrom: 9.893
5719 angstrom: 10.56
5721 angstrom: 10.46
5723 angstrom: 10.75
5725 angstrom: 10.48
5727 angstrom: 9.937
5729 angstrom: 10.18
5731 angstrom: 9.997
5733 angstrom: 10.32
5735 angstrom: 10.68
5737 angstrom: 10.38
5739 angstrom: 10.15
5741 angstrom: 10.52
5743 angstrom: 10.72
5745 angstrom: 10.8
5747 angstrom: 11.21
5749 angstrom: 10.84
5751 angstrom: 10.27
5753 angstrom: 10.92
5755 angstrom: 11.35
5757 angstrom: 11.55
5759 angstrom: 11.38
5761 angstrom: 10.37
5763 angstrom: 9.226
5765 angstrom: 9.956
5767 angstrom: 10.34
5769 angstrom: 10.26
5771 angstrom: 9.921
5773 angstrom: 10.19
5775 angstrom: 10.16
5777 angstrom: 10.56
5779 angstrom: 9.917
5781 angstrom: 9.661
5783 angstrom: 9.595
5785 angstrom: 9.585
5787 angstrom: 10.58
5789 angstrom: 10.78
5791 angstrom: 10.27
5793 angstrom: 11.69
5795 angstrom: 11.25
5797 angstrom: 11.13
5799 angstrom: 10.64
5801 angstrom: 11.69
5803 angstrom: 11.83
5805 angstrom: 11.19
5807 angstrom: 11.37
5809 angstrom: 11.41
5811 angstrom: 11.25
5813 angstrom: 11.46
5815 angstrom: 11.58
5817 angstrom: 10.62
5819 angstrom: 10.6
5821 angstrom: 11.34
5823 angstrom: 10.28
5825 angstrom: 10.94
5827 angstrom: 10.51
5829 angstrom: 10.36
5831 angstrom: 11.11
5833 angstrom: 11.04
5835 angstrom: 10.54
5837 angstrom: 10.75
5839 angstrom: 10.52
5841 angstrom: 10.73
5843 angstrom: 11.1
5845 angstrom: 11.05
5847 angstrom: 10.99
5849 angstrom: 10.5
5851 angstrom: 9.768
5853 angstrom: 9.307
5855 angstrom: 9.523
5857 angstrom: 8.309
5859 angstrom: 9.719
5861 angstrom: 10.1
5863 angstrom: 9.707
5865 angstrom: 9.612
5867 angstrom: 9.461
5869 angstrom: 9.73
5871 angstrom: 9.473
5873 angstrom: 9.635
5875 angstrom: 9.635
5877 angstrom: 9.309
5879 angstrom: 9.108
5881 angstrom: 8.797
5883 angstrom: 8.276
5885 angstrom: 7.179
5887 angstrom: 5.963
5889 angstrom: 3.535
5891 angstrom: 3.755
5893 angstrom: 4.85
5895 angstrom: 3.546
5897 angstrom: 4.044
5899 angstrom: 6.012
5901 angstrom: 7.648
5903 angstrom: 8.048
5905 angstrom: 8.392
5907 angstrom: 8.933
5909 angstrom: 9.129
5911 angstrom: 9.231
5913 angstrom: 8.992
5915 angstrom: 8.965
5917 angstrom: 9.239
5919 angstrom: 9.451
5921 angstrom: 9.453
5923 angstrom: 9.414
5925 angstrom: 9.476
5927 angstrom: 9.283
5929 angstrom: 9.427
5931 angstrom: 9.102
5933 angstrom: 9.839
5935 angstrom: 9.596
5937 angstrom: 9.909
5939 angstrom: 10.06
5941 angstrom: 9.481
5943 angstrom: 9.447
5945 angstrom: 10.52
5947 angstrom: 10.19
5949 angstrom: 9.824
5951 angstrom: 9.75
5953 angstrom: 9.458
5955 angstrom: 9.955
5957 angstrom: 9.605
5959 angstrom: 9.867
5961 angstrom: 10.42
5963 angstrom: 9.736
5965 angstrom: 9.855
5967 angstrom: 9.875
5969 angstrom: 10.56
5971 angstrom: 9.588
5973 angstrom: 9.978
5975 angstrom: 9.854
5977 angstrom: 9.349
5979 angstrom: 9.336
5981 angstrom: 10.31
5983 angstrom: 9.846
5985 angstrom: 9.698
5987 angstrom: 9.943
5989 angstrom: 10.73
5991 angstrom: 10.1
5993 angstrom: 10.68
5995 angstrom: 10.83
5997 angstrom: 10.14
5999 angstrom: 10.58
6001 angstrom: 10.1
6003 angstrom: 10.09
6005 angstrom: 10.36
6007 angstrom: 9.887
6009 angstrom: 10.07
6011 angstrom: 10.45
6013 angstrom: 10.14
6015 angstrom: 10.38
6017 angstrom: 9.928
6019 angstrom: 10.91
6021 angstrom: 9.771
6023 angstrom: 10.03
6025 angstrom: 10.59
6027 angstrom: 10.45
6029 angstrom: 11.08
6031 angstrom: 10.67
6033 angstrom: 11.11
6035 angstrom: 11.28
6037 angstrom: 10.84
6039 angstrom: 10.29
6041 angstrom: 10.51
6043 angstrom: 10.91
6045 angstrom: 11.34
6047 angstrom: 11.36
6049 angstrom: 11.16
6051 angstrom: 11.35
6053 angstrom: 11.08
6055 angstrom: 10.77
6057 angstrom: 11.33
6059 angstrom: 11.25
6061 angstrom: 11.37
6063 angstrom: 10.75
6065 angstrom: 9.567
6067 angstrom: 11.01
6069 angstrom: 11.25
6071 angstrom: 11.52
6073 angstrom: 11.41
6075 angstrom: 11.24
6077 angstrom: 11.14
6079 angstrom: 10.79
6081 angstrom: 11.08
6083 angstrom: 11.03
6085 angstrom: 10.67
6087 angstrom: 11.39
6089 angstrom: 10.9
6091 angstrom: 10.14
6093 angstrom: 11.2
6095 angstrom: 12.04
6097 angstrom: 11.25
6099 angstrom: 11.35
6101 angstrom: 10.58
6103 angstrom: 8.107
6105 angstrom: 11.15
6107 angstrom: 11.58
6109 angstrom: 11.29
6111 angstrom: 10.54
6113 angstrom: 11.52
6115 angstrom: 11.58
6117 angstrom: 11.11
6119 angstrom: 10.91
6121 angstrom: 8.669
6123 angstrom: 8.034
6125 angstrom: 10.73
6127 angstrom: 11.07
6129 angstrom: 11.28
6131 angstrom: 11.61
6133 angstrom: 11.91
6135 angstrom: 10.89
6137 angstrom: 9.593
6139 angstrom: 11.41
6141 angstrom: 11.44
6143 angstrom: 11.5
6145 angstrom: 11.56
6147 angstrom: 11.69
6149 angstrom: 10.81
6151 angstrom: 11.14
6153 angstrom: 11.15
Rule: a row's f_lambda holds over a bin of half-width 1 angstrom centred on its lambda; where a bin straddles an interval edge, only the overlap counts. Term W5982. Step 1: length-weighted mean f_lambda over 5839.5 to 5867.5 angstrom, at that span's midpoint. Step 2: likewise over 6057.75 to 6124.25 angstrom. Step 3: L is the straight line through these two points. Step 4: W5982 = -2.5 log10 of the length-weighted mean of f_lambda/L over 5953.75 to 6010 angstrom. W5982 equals 0.04 mag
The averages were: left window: 10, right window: 10.8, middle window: 10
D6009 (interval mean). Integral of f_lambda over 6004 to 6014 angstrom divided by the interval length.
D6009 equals 10.2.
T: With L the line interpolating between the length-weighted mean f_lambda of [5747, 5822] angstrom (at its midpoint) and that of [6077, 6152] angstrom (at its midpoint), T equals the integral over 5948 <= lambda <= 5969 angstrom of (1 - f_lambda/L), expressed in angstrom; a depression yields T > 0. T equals 1.85 angstrom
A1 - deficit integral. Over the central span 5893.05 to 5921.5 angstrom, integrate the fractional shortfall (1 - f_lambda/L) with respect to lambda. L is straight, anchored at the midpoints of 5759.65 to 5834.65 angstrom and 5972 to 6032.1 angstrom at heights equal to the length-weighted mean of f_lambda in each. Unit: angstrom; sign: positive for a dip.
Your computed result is 7.1 angstrom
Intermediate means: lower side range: 10.7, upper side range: 10.2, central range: 7.8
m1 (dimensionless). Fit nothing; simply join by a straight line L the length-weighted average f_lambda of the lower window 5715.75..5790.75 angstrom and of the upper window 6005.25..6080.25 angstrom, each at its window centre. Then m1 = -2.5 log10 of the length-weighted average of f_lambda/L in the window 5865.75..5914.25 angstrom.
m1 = 0.35 mag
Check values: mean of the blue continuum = 10.4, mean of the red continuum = 10.8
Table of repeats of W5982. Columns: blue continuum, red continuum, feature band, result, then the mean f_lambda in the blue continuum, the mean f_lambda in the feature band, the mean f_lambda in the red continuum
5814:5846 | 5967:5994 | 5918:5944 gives 0.08 mag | 10.8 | 9.53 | 9.99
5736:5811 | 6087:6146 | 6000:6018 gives 0.07 mag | 10.6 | 10.2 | 10.9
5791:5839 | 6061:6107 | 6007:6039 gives 0.05 mag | 11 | 10.5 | 10.9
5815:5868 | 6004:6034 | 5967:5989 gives 0.05 mag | 10.4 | 9.89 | 10.4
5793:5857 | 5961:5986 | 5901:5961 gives 0.08 mag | 10.8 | 9.44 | 9.86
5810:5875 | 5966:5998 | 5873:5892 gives 0.35 mag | 10.4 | 7.41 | 10.1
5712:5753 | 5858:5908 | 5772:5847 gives -0.19 mag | 10.4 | 10.8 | 7.78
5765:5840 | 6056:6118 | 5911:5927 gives 0.17 mag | 10.7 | 9.28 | 11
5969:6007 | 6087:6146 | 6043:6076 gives -0.06 mag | 10.1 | 11.1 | 10.9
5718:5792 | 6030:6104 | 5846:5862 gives 0.09 mag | 10.4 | 9.78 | 10.9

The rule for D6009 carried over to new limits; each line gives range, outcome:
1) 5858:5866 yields 9.78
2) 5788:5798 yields 11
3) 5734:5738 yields 10.5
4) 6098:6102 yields 11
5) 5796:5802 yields 11.2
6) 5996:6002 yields 10.3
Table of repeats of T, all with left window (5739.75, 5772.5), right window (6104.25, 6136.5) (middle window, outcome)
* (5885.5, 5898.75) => 7.7 angstrom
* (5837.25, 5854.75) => 0.3 angstrom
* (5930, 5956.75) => 2.4 angstrom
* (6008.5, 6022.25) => 0.7 angstrom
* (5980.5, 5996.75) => 0.7 angstrom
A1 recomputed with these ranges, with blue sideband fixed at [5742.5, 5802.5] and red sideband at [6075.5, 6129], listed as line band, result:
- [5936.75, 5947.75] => 0.8 angstrom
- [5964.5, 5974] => 0.6 angstrom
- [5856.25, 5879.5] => 2.5 angstrom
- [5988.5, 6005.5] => 0.5 angstrom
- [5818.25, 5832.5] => -0.2 angstrom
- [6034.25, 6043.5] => 0.0 angstrom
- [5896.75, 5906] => 3.1 angstrom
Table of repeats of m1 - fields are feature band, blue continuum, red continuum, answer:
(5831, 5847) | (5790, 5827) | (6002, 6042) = 0.02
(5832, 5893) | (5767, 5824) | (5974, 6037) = 0.16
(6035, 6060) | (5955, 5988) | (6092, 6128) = -0.07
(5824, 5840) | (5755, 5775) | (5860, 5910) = -0.20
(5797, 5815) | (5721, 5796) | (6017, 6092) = -0.08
